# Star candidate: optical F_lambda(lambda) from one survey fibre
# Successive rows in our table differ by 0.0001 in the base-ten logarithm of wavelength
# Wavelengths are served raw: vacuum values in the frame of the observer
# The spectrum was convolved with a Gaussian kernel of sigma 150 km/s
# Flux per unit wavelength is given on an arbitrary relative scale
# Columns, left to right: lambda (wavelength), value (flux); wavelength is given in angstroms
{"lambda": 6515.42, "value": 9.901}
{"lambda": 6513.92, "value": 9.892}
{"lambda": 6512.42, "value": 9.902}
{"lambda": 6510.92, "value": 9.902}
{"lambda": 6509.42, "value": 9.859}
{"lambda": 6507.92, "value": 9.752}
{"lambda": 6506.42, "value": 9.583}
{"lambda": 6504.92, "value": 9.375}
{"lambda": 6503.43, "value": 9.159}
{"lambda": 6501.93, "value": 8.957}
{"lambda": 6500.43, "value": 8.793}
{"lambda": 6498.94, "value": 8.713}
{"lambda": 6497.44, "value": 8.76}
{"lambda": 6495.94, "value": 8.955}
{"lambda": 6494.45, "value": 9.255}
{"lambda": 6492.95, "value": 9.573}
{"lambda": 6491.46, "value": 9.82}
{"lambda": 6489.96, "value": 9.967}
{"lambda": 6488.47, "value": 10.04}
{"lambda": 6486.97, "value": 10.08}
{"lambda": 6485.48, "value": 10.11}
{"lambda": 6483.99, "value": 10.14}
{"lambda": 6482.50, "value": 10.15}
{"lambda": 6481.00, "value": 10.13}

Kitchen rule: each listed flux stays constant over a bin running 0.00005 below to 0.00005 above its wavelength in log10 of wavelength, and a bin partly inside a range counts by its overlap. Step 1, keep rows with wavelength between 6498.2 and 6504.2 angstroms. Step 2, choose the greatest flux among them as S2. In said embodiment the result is 9.159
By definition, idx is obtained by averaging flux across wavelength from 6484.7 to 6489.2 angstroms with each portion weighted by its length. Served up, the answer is 10.1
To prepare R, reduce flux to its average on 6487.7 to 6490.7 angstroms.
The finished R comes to 10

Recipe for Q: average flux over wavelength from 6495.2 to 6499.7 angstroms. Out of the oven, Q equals 8.81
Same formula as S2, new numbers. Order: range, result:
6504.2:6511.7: 9.902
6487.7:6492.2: 10.04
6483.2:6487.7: 10.14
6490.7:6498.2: 9.82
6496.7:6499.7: 8.76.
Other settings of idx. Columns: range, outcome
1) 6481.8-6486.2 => 10.1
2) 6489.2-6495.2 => 9.66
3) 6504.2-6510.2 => 9.64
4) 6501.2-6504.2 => 9.08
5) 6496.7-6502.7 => 8.8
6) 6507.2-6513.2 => 9.85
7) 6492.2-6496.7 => 9.26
